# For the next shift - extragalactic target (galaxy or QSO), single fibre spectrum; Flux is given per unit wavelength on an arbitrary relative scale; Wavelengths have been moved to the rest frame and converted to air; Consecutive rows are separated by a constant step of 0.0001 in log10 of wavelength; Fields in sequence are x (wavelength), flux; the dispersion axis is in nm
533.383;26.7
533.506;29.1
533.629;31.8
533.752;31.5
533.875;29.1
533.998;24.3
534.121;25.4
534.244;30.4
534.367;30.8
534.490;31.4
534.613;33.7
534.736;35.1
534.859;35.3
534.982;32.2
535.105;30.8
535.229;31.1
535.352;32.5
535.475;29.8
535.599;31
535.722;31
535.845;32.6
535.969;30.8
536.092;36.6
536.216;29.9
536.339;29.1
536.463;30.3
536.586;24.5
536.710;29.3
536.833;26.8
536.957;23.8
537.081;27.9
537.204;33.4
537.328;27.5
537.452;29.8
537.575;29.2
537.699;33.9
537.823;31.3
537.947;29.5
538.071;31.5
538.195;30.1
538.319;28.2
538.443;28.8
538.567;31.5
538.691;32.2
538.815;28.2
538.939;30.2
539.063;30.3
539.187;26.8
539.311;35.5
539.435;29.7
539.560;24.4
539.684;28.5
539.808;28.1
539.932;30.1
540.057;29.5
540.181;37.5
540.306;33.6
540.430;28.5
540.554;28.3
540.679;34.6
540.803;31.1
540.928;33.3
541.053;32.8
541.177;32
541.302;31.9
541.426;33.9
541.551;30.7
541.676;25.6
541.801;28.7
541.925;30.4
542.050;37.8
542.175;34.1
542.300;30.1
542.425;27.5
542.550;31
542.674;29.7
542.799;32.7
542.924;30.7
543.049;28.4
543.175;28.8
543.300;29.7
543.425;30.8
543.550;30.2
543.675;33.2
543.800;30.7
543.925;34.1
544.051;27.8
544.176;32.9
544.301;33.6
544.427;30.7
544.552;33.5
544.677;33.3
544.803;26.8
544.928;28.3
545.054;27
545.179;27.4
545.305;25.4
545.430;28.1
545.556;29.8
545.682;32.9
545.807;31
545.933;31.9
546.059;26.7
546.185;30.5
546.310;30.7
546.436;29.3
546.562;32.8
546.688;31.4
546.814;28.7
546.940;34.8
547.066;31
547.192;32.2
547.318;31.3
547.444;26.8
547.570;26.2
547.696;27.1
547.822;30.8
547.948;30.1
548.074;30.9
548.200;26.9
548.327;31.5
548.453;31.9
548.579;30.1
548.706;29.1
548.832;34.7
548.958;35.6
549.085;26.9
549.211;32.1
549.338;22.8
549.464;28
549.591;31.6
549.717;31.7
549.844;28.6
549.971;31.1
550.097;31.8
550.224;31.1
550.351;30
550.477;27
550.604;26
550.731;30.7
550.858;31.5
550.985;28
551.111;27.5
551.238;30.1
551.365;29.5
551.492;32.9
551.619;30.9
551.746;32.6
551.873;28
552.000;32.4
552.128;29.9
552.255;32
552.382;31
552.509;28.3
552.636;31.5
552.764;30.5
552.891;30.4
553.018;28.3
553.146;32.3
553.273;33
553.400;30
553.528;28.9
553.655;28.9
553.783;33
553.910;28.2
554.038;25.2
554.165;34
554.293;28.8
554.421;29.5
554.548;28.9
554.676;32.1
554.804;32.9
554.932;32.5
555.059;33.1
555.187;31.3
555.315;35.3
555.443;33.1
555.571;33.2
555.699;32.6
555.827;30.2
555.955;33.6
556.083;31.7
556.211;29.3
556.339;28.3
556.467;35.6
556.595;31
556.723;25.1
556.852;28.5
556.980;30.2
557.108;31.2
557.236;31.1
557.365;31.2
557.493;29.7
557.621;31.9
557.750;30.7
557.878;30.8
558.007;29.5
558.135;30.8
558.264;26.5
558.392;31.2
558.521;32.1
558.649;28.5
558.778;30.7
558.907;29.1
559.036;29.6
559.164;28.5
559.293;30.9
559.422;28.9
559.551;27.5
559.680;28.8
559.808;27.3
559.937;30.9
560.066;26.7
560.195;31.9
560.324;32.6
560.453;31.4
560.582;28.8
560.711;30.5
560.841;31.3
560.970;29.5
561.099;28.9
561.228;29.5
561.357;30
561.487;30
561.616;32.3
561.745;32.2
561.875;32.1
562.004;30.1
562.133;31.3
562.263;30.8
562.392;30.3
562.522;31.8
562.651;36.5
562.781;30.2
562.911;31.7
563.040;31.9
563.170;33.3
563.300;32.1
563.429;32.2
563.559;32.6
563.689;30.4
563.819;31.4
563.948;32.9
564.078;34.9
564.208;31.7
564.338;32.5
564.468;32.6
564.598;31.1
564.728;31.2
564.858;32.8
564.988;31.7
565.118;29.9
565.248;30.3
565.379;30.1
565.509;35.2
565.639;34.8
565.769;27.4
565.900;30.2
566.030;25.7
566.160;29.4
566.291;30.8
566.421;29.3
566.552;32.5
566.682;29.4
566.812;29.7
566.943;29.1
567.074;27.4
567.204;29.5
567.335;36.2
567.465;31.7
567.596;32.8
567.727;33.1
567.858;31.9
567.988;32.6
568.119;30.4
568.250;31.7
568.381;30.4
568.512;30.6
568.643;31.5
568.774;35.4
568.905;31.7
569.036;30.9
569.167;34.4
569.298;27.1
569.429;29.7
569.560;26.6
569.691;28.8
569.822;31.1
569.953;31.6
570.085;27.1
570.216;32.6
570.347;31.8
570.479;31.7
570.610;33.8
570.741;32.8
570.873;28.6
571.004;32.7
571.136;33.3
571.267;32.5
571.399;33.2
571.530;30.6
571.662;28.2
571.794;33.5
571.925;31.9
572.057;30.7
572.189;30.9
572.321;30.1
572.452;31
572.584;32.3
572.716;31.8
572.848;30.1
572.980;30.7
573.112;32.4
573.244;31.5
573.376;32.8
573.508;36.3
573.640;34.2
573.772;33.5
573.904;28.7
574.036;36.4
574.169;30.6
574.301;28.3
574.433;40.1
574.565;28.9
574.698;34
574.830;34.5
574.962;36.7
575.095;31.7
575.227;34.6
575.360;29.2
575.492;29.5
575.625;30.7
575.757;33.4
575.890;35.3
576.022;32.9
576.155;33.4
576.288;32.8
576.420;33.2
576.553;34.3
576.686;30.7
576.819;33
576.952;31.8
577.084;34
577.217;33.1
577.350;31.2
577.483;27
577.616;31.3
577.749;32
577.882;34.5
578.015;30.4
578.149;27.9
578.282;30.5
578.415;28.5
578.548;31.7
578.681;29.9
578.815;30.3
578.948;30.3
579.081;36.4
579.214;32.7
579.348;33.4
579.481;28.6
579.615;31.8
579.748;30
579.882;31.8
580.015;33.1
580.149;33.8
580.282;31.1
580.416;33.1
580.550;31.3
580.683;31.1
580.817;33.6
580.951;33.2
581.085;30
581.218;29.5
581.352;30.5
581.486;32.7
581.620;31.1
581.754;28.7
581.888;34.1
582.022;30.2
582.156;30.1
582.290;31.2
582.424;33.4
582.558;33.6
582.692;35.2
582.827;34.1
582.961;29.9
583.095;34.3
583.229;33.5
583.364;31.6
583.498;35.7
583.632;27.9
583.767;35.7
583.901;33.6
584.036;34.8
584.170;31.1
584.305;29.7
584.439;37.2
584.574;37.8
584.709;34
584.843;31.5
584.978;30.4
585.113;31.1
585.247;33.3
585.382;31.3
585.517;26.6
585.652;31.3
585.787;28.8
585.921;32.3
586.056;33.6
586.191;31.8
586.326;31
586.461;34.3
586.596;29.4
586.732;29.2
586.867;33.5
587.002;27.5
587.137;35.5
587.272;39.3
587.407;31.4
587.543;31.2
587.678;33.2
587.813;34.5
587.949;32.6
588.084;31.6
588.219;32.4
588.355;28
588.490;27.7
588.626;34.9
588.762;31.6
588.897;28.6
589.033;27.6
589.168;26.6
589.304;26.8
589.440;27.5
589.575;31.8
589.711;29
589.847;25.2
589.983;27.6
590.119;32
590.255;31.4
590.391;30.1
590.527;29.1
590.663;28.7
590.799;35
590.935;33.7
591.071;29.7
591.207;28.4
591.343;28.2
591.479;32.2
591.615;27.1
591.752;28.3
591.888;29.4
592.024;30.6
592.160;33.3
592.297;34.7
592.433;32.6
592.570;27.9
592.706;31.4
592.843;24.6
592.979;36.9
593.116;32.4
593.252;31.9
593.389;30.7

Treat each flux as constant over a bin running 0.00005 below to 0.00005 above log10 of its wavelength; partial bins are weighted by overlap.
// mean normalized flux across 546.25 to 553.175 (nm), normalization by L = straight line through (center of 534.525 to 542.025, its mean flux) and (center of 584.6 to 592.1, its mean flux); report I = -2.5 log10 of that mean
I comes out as 0.02 mag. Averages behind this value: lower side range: 30.6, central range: 30.2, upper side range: 30.8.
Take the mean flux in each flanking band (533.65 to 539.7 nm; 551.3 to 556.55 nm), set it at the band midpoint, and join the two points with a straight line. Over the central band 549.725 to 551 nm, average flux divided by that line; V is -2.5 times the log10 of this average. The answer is 0.04 mag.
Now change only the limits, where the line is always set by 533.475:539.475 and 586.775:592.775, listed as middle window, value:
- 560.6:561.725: 0.008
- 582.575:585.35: -0.084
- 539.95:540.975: -0.055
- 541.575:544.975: -0.015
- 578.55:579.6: -0.037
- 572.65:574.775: -0.068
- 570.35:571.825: -0.045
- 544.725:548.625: 0.025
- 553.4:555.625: -0.022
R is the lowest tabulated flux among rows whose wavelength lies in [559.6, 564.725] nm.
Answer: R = 26.7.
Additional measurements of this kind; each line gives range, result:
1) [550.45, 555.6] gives 25.2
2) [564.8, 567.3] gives 25.7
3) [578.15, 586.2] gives 26.6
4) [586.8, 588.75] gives 27.5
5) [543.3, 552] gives 22.8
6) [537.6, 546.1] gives 24.4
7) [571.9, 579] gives 27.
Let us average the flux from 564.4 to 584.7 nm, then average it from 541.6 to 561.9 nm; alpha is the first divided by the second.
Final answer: 1.0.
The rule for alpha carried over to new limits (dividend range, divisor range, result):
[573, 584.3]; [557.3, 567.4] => 1.05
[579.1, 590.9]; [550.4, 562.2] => 1.04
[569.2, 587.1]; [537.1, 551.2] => 1.05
